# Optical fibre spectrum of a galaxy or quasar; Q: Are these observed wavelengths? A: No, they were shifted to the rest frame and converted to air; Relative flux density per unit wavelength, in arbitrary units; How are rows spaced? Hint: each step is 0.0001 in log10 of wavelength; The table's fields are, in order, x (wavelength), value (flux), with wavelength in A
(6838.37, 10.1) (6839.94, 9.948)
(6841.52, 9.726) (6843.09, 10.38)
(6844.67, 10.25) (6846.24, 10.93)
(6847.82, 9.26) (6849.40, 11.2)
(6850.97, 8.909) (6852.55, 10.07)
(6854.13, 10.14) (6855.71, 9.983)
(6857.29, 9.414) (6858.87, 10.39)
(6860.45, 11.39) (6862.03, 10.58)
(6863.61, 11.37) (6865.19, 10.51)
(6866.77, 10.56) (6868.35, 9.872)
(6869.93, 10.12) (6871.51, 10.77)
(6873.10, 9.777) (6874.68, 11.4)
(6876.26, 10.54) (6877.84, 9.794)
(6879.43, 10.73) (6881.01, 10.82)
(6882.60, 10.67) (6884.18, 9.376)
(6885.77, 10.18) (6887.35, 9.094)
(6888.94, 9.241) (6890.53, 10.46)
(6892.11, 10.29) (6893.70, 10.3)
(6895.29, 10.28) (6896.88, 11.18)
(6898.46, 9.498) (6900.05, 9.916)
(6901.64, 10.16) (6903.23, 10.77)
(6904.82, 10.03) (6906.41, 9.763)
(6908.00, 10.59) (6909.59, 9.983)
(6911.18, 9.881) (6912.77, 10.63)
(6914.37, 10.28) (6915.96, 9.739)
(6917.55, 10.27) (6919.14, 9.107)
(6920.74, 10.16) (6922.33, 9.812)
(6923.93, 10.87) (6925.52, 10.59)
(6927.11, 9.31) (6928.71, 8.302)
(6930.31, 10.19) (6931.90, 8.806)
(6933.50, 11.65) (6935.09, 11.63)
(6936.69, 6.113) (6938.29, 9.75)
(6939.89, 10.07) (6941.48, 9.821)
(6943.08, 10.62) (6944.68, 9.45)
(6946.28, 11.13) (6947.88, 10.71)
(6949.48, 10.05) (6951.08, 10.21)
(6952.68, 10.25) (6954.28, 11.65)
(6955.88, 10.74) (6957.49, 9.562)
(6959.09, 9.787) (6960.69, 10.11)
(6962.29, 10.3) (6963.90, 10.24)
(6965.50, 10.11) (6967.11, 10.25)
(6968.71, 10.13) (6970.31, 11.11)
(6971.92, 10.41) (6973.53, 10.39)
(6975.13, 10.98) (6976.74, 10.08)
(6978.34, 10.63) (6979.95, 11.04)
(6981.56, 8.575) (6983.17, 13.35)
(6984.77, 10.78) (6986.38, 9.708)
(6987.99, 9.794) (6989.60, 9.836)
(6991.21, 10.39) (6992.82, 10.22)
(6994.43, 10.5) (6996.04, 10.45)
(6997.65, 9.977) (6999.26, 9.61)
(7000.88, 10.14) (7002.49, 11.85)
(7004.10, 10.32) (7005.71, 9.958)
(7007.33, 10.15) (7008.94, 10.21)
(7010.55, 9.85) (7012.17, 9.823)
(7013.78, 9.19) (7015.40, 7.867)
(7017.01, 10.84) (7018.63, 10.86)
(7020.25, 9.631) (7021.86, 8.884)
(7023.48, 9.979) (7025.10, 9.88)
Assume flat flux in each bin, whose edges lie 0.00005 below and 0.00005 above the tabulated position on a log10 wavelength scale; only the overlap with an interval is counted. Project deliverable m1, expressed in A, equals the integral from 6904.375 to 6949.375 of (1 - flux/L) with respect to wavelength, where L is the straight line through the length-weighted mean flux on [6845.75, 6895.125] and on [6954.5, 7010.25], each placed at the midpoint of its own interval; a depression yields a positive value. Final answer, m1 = 1.4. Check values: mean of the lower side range 10.3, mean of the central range 9.97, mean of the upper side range 10.4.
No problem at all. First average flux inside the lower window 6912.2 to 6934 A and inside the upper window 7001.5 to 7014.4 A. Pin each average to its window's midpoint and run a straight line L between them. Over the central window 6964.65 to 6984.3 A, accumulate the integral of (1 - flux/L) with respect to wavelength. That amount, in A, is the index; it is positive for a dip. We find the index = -1.0 A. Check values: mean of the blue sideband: 9.95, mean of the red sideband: 10.2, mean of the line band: 10.6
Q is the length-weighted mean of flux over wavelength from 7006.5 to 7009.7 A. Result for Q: 10.2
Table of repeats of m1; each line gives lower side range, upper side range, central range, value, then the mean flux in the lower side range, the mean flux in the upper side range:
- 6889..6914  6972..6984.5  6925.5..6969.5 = 2.0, 10.2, 10.7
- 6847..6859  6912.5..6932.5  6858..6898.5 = -2.0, 9.89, 9.84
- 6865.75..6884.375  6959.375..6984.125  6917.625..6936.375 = 0.9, 10.4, 10.5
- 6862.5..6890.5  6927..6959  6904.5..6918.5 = 0.0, 10.3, 10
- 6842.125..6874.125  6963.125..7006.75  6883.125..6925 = 1.0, 10.3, 10.4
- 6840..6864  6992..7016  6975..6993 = -0.7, 10.2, 10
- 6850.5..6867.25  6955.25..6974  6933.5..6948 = 0.4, 10.3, 10.2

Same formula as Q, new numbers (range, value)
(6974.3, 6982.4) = 10.3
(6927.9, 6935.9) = 10.1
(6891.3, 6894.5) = 10.3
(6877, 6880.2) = 10.3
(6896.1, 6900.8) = 10.2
